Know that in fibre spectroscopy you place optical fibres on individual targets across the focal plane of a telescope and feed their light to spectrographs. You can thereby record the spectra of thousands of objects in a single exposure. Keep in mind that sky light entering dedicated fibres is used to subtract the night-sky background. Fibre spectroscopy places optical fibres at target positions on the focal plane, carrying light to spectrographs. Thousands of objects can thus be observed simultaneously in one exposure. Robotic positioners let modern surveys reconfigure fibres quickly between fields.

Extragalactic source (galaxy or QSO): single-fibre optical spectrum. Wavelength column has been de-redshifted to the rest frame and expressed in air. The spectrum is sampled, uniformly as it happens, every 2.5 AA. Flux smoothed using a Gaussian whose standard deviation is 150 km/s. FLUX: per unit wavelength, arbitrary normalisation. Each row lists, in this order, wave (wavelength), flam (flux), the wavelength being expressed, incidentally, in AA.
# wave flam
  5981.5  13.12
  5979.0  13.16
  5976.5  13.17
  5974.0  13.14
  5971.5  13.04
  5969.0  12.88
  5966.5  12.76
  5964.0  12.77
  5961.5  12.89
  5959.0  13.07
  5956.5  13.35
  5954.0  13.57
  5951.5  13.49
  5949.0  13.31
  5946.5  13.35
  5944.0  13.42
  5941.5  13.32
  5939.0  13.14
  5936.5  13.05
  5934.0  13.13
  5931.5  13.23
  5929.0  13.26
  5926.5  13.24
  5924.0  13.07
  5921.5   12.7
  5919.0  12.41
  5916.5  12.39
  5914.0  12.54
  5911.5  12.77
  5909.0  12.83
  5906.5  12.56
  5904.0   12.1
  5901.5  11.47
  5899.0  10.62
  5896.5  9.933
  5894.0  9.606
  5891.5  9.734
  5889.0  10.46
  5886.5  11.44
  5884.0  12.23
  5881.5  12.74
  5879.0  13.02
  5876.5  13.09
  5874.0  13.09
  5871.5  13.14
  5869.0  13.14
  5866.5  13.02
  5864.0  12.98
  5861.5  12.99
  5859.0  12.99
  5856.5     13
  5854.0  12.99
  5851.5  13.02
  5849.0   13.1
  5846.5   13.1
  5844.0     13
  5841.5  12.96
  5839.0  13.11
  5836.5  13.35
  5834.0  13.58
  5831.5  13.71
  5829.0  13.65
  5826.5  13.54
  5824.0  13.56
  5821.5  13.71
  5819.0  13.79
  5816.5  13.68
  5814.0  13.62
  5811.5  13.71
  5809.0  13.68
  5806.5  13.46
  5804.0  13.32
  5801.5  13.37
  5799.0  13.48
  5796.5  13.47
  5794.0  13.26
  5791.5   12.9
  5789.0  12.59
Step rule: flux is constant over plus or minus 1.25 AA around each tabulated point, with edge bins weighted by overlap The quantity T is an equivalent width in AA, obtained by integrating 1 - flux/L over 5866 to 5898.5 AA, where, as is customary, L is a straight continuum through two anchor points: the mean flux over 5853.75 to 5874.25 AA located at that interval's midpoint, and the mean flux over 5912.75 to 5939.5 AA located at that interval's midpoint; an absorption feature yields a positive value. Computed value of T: 2.9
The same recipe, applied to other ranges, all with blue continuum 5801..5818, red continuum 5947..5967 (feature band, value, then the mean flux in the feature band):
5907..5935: 0.9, 12.9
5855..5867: 0.4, 13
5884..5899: 3.3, 10.4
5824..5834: -0.1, 13.6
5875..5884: 0.4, 12.9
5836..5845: 0.3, 13.1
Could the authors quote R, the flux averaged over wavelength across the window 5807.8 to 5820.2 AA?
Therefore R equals 13.7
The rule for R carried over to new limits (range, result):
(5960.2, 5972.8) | 12.9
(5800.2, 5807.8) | 13.4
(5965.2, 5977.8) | 13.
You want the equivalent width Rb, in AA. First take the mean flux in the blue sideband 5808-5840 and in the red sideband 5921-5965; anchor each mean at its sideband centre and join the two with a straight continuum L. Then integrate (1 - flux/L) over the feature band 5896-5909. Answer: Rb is 1.7 AA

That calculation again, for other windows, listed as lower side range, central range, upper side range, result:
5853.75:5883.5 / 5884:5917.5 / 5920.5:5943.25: 4.2 AA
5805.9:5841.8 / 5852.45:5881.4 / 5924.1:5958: 0.9 AA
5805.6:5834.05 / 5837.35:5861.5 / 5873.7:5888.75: 0.0 AA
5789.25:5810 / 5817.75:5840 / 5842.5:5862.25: -0.7 AA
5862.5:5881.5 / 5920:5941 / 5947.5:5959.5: 0.3 AA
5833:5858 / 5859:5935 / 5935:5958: 5.3 AA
